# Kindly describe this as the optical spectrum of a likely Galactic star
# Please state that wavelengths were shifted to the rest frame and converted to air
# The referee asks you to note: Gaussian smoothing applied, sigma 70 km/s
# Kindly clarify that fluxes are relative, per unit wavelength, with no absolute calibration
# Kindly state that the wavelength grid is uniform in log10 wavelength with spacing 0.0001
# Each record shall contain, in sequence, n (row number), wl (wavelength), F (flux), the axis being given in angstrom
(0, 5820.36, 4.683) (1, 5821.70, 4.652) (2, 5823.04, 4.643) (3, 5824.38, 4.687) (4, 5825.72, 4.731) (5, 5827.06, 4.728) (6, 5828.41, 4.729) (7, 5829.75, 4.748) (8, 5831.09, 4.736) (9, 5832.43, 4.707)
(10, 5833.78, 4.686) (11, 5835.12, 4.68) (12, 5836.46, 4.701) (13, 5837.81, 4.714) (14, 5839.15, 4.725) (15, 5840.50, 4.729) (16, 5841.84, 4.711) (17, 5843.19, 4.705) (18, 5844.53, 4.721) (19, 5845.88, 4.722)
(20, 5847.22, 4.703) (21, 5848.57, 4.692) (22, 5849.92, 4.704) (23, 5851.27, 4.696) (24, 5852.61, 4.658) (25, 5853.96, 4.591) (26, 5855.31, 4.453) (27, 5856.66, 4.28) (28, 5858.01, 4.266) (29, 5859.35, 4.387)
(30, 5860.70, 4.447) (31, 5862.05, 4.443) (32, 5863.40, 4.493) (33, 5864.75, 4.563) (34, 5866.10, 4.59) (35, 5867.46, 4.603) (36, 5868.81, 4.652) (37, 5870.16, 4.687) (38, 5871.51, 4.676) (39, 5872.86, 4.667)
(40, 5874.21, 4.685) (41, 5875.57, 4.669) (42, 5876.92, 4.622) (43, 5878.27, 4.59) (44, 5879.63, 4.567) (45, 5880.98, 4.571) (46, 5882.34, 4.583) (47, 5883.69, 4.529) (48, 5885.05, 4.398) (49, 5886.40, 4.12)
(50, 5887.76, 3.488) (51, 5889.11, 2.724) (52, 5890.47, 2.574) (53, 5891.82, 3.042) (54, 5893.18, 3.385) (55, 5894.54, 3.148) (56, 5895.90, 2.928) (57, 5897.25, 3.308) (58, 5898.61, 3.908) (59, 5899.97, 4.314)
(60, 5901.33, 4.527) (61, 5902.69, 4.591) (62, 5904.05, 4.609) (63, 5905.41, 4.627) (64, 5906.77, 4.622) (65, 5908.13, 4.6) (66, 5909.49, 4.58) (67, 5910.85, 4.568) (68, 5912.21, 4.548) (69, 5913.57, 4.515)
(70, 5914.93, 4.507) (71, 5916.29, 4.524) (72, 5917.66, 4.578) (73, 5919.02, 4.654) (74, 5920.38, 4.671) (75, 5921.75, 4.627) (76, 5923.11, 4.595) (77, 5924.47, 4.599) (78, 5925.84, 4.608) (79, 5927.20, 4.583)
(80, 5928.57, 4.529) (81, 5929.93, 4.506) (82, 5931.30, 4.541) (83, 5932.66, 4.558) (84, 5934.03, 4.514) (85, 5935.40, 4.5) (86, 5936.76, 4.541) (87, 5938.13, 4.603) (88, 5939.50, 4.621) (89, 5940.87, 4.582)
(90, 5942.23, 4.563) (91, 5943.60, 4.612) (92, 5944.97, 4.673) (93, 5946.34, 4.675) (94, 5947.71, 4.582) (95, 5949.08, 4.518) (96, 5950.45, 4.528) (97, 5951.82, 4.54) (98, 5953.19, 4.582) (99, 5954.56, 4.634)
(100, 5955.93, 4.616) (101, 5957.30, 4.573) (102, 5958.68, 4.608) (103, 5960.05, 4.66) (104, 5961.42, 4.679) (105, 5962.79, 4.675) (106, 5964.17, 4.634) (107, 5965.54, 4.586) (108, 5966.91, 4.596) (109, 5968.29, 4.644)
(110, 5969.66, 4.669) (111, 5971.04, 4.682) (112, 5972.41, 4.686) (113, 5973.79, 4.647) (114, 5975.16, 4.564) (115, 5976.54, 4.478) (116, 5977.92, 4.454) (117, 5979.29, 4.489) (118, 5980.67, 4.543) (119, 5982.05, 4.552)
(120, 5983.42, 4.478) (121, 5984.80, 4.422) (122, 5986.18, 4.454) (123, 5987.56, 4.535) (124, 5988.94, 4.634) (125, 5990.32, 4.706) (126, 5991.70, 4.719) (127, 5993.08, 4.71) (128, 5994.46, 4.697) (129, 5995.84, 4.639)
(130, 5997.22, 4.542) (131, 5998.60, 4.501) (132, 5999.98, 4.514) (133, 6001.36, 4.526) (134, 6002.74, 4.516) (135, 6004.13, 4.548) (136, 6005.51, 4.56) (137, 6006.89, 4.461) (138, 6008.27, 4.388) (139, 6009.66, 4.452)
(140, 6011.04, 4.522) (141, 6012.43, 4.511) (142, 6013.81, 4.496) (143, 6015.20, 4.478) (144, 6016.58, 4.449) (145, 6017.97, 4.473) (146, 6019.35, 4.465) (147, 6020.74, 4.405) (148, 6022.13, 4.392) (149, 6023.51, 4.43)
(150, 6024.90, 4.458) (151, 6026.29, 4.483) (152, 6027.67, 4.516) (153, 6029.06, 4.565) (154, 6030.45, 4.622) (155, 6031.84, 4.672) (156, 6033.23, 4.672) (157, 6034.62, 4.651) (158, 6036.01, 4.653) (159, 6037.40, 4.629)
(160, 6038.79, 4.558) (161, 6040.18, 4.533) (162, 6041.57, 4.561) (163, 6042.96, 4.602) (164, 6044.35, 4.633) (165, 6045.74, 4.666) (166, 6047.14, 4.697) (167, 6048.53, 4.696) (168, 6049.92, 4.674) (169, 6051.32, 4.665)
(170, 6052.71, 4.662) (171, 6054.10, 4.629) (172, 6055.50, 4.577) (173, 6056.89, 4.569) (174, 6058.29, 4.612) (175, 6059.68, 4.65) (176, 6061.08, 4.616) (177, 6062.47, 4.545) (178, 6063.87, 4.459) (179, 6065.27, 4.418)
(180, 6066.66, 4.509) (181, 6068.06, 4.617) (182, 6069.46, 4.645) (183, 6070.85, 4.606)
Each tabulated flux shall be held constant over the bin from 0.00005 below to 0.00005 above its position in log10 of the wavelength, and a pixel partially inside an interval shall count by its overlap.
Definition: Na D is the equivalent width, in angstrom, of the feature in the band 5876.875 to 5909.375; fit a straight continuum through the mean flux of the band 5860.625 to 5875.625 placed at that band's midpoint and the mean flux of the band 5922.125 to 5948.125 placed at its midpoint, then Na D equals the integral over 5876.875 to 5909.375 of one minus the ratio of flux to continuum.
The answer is 4.1 angstrom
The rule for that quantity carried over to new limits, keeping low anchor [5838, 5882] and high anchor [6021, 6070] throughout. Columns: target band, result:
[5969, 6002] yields 0.10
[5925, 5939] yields 0.14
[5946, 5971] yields -0.10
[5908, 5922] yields 0.06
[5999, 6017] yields 0.37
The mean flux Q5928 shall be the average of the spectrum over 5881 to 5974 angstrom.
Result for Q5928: 4.39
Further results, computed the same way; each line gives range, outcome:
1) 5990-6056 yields 4.57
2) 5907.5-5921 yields 4.58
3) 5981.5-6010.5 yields 4.55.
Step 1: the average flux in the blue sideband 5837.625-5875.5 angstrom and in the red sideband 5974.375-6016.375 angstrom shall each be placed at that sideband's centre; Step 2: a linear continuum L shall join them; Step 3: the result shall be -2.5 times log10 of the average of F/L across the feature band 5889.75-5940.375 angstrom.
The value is 0.07 mag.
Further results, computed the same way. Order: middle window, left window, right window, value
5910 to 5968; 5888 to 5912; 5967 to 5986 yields -0.088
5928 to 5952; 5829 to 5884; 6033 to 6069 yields 0.011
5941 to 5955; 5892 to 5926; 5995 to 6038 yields -0.051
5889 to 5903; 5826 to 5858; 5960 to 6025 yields 0.303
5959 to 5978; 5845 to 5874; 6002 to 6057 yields -0.015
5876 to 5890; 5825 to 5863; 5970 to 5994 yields 0.102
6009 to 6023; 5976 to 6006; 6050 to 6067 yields 0.024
